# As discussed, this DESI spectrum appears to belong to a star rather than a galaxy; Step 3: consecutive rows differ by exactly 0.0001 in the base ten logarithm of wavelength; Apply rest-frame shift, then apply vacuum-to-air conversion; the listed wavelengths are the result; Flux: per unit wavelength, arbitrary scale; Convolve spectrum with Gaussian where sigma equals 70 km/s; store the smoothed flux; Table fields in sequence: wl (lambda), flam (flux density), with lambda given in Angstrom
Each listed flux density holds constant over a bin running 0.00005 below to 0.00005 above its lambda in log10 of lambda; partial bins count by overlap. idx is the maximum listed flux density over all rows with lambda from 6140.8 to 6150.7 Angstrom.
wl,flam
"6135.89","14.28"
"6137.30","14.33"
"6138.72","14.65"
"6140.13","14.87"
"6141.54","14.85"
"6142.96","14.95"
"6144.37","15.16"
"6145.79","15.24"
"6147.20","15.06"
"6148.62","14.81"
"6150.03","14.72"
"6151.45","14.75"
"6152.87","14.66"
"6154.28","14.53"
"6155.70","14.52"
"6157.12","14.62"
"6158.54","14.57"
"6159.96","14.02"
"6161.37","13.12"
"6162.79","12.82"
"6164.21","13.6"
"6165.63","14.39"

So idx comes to 15.24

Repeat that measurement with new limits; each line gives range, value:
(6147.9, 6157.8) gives 14.81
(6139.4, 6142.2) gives 14.87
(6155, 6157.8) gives 14.62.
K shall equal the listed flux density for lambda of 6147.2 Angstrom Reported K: 15.06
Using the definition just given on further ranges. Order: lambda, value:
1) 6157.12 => 14.62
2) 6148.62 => 14.81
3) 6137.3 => 14.33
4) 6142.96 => 14.95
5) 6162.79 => 12.82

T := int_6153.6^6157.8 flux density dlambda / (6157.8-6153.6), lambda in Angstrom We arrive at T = 14.5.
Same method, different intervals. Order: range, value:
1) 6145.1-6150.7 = 15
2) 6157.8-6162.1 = 13.9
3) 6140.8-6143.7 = 14.9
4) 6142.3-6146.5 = 15.1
